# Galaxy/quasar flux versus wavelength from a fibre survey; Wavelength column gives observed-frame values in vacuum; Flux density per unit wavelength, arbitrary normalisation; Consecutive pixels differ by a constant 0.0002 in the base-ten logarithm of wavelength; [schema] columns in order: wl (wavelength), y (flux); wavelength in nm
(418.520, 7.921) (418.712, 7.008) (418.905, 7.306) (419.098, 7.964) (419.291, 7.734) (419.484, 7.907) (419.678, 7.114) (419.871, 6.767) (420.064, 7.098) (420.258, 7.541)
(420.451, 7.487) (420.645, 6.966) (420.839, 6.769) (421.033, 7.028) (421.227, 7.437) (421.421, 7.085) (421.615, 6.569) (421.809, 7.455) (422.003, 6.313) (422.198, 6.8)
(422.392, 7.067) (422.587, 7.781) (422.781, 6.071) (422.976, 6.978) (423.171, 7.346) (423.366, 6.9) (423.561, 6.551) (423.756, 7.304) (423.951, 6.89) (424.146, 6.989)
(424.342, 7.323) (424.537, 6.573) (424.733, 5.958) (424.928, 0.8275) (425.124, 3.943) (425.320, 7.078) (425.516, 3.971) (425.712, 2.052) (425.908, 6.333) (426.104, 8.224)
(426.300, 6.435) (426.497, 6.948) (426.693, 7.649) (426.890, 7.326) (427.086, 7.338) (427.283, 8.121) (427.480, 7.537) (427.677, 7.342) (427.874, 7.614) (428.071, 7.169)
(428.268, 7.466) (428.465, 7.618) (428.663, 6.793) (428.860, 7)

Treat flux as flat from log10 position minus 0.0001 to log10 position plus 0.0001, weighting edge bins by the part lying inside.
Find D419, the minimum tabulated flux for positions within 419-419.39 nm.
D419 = 7.734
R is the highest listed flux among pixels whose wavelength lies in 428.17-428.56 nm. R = 7.618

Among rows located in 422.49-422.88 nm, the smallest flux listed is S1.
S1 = 6.071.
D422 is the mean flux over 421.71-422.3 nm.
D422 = 6.86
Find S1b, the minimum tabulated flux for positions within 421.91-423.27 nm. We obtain 6.071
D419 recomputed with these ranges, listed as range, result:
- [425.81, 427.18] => 6.333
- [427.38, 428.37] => 7.169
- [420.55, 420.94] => 6.769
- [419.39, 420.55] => 6.767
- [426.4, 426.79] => 6.948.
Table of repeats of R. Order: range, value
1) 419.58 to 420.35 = 7.541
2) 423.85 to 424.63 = 7.323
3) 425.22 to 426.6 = 8.224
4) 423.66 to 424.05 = 7.304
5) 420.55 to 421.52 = 7.437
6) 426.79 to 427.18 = 7.338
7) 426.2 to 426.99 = 7.649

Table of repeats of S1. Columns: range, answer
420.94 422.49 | 6.313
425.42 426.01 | 2.052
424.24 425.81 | 0.8275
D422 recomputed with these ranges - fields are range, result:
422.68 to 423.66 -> 6.78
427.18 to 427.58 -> 7.81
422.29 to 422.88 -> 6.98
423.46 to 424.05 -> 6.92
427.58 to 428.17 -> 7.38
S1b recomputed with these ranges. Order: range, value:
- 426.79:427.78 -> 7.326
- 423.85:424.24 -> 6.89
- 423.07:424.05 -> 6.551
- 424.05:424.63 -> 6.573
